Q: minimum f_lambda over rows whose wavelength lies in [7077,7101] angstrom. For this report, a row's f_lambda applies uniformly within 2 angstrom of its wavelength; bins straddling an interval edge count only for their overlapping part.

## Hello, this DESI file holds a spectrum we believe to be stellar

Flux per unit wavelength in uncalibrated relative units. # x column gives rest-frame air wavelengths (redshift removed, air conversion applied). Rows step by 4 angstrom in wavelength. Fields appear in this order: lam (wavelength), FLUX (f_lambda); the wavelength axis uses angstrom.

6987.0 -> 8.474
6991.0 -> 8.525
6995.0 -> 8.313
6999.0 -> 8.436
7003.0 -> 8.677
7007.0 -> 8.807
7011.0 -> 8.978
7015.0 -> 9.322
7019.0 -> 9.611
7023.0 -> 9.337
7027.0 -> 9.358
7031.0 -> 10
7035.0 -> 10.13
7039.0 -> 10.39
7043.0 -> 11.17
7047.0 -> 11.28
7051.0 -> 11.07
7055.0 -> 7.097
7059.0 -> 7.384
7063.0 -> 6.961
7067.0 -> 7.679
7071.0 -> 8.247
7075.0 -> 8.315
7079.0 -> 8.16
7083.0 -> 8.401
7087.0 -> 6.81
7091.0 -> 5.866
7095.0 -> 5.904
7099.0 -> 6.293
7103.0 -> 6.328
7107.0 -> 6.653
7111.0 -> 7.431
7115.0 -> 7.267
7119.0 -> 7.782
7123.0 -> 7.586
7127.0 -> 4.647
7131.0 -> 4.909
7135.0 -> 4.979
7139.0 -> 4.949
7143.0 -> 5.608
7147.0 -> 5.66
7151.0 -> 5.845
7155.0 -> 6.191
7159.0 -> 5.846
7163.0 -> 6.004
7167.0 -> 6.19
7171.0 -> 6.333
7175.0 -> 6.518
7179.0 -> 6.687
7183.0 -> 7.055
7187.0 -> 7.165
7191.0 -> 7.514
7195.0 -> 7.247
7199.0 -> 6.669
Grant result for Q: 5.866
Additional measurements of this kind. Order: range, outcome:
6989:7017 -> 8.313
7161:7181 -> 6.004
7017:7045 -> 9.337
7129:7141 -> 4.909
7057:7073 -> 6.961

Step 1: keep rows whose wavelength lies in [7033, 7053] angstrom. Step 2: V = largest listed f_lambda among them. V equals 11.28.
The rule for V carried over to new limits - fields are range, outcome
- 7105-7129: 7.782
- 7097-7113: 7.431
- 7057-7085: 8.401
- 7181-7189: 7.165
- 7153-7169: 6.191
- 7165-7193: 7.514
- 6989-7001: 8.525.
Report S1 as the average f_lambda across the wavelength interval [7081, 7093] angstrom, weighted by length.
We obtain 7.03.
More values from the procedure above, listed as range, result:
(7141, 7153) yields 5.7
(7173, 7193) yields 6.99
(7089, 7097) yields 5.88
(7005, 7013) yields 8.89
